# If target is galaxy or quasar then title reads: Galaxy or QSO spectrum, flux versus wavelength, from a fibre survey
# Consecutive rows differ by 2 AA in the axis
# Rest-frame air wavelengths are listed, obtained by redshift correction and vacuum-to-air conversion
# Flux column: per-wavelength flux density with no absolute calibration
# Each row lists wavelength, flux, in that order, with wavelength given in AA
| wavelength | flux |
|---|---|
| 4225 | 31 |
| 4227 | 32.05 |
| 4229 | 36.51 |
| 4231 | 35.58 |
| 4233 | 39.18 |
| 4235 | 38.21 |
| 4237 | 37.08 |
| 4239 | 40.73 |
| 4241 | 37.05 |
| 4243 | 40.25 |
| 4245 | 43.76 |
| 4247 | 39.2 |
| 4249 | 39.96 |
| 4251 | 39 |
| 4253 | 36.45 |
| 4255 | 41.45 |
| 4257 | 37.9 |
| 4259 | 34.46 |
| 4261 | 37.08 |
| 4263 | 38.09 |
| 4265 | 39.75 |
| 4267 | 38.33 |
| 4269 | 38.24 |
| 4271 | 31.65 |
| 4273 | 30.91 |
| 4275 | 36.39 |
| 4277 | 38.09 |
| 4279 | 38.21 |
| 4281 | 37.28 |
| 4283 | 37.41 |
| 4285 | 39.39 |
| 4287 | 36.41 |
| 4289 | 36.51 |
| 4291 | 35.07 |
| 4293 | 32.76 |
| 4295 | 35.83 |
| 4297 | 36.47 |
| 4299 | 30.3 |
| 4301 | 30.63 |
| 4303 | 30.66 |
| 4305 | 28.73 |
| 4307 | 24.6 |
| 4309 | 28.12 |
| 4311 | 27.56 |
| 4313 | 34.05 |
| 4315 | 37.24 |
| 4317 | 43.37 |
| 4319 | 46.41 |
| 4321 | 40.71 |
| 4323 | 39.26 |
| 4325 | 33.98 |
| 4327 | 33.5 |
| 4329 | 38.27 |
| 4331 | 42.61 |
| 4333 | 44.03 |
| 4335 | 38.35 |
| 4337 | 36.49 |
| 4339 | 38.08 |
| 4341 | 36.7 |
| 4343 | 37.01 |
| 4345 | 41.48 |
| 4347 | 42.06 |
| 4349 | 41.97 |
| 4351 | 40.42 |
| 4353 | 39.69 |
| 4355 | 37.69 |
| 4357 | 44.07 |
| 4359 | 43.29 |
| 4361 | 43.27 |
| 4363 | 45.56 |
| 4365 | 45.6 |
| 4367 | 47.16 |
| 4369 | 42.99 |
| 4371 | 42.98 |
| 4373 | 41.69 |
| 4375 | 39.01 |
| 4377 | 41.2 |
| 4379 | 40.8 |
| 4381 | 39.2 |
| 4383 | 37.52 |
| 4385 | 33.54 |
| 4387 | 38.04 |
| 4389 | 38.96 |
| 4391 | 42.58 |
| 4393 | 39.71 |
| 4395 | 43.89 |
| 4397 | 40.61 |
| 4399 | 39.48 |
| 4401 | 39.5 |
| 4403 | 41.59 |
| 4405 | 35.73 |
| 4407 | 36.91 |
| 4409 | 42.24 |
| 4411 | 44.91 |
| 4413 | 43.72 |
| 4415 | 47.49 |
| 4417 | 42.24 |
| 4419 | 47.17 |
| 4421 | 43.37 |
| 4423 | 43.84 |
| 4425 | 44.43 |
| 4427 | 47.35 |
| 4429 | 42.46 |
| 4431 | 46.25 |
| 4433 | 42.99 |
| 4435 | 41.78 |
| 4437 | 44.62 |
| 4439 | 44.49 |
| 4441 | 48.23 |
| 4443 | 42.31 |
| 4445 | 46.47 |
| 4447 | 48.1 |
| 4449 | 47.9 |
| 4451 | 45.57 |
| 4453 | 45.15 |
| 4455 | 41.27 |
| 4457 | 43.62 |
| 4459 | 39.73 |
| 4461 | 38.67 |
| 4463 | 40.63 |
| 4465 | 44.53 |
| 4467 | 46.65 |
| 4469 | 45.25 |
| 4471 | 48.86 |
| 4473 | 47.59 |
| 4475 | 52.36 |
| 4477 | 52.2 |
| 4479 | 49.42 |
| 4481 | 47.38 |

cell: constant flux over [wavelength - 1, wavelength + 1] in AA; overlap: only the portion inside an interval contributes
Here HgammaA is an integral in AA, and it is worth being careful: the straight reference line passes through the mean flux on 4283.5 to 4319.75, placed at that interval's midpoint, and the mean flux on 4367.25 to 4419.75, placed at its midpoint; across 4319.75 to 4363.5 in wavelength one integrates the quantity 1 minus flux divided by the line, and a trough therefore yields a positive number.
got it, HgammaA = -3.3 AA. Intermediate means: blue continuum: 34.1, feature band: 39.9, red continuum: 41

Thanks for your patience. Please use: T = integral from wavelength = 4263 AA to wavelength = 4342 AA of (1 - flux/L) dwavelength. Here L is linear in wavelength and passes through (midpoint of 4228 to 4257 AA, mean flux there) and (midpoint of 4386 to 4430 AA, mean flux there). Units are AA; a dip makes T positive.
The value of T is 8.0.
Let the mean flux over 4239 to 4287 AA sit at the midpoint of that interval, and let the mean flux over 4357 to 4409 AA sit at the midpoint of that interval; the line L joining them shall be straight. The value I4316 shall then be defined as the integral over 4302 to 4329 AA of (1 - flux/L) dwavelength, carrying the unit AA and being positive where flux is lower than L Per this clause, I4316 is 3.17 AA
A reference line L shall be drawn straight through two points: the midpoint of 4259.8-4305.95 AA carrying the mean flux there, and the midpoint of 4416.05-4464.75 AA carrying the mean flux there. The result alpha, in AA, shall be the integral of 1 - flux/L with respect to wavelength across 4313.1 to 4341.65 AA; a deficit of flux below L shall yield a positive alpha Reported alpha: -0.9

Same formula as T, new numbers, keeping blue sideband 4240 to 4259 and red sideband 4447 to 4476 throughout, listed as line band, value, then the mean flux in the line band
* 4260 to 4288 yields 2.0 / 36.9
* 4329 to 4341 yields 0.6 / 39.5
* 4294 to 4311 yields 4.2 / 30.5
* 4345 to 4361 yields 0.2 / 41.4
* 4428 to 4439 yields 0.1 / 43.7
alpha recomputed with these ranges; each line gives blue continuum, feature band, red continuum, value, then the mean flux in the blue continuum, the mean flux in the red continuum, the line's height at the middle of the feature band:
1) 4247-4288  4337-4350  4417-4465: 0.3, 37.4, 44.2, 40.3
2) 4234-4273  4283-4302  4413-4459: 2.2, 38.2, 44.7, 39.6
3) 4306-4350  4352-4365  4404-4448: -1.0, 37.5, 44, 39.5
